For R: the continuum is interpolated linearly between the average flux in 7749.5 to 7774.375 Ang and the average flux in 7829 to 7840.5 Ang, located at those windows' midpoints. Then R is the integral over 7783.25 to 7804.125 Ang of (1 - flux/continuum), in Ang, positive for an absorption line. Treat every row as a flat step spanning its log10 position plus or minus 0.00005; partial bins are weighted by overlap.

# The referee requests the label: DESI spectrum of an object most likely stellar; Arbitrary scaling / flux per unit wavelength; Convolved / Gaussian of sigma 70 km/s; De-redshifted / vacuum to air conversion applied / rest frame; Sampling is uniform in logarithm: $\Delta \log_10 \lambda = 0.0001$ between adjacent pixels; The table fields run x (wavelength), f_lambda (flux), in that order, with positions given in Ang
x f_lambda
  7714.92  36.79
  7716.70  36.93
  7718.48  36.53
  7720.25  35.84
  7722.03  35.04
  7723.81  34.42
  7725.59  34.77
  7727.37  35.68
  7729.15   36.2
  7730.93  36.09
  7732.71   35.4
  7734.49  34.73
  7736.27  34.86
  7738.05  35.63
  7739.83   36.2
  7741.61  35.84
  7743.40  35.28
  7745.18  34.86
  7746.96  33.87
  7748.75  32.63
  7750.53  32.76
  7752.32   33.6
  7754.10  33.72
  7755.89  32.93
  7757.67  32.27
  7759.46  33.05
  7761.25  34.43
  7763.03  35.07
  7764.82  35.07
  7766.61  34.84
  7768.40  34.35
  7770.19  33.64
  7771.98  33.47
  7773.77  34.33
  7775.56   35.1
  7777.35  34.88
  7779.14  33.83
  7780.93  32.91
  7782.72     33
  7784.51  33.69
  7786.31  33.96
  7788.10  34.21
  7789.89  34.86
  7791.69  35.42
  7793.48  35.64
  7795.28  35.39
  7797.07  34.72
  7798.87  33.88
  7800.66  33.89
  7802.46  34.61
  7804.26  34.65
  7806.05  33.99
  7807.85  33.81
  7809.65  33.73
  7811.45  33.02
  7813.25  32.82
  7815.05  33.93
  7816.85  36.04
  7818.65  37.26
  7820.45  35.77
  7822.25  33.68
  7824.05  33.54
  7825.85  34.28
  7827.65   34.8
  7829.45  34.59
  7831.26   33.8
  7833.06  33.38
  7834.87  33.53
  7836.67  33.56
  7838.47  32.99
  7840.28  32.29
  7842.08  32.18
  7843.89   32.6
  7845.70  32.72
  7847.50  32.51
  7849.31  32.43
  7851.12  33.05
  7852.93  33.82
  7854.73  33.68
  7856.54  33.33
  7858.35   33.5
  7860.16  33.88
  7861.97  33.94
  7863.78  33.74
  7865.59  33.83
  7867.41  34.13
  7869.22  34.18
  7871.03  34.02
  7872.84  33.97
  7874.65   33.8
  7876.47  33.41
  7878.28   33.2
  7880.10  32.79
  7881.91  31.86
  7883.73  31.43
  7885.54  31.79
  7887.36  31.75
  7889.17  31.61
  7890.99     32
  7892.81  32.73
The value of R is -0.55 Ang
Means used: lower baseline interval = 33.8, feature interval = 34.5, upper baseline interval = 33.5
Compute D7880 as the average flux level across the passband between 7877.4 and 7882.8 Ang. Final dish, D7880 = 32.6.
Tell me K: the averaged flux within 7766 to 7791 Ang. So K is 34.1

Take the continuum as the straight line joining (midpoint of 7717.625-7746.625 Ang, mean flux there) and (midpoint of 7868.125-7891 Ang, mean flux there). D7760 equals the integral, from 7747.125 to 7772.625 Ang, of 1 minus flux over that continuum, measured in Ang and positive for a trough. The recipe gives 0.9 Ang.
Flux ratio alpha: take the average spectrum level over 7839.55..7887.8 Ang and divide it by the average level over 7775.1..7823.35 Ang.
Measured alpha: 0.96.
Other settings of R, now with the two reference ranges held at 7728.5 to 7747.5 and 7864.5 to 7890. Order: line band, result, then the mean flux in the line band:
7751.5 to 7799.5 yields 0.8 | 34.2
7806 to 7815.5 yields 0.2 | 33.5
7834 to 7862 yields 0.3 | 33.1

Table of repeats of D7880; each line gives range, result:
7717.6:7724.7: 35.5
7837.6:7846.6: 32.5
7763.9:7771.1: 34.4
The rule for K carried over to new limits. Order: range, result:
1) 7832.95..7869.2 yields 33.3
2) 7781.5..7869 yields 33.9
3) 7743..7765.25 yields 33.8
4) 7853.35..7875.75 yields 33.8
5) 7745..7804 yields 34.1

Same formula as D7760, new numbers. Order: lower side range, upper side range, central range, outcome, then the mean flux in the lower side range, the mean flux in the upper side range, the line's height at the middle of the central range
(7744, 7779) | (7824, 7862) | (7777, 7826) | -1.0 Ang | 34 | 33.4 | 33.7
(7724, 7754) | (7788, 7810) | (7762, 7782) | 0.2 Ang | 34.9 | 34.6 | 34.7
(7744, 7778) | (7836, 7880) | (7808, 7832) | -0.6 Ang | 33.9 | 33.4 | 33.6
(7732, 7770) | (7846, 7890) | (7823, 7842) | -0.1 Ang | 34.3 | 33.2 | 33.5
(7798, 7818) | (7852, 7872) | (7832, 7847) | 0.5 Ang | 34.1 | 33.8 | 33.9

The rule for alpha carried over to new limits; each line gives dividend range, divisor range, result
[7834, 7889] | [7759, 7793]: 0.97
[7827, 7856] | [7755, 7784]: 0.98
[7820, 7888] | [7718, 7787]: 0.97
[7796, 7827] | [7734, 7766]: 1.00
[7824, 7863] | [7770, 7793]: 0.98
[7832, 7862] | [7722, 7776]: 0.96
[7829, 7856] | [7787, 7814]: 0.97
